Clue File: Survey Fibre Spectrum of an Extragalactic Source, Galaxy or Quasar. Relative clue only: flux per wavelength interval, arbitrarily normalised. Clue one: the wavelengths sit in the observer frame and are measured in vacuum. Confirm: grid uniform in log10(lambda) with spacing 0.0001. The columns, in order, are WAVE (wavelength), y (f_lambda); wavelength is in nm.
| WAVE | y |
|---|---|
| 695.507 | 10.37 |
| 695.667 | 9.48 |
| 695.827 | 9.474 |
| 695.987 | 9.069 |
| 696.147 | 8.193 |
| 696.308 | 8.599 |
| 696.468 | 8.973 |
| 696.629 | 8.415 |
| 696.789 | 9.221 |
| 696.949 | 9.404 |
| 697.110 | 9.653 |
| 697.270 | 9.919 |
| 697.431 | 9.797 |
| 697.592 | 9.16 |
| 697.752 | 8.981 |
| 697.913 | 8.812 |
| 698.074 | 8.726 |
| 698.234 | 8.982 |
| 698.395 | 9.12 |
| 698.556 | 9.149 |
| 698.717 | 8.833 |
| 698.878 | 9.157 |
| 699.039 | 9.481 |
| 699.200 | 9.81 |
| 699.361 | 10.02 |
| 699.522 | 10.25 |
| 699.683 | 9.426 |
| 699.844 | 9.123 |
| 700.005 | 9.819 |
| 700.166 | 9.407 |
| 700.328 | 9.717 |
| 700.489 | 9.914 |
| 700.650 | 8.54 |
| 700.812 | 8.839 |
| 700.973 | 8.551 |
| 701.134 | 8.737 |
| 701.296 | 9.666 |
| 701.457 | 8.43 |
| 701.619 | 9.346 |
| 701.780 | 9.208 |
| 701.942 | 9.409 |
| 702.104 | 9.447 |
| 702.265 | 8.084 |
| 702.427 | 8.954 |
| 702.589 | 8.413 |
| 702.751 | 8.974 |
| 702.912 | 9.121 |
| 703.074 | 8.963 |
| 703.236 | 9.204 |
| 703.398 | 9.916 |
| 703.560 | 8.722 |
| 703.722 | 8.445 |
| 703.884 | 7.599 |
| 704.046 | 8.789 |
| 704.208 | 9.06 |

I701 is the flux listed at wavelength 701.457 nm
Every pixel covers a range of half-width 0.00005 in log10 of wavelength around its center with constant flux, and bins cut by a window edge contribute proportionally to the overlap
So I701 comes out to 8.43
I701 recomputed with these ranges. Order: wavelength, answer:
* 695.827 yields 9.474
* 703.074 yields 8.963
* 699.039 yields 9.481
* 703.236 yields 9.204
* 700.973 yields 8.551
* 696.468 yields 8.973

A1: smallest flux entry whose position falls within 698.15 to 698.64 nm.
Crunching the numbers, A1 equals 8.982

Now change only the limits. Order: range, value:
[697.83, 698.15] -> 8.726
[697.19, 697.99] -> 8.812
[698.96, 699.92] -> 9.123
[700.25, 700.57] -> 9.717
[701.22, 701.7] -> 8.43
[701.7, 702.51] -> 8.084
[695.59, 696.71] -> 8.193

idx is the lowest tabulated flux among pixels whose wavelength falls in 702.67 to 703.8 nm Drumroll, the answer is 8.445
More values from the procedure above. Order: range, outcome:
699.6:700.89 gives 8.54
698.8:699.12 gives 9.157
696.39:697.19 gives 8.415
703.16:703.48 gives 9.204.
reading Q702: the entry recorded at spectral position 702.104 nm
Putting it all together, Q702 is 9.447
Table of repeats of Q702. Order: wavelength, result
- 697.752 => 8.981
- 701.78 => 9.208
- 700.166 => 9.407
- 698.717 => 8.833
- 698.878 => 9.157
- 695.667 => 9.48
